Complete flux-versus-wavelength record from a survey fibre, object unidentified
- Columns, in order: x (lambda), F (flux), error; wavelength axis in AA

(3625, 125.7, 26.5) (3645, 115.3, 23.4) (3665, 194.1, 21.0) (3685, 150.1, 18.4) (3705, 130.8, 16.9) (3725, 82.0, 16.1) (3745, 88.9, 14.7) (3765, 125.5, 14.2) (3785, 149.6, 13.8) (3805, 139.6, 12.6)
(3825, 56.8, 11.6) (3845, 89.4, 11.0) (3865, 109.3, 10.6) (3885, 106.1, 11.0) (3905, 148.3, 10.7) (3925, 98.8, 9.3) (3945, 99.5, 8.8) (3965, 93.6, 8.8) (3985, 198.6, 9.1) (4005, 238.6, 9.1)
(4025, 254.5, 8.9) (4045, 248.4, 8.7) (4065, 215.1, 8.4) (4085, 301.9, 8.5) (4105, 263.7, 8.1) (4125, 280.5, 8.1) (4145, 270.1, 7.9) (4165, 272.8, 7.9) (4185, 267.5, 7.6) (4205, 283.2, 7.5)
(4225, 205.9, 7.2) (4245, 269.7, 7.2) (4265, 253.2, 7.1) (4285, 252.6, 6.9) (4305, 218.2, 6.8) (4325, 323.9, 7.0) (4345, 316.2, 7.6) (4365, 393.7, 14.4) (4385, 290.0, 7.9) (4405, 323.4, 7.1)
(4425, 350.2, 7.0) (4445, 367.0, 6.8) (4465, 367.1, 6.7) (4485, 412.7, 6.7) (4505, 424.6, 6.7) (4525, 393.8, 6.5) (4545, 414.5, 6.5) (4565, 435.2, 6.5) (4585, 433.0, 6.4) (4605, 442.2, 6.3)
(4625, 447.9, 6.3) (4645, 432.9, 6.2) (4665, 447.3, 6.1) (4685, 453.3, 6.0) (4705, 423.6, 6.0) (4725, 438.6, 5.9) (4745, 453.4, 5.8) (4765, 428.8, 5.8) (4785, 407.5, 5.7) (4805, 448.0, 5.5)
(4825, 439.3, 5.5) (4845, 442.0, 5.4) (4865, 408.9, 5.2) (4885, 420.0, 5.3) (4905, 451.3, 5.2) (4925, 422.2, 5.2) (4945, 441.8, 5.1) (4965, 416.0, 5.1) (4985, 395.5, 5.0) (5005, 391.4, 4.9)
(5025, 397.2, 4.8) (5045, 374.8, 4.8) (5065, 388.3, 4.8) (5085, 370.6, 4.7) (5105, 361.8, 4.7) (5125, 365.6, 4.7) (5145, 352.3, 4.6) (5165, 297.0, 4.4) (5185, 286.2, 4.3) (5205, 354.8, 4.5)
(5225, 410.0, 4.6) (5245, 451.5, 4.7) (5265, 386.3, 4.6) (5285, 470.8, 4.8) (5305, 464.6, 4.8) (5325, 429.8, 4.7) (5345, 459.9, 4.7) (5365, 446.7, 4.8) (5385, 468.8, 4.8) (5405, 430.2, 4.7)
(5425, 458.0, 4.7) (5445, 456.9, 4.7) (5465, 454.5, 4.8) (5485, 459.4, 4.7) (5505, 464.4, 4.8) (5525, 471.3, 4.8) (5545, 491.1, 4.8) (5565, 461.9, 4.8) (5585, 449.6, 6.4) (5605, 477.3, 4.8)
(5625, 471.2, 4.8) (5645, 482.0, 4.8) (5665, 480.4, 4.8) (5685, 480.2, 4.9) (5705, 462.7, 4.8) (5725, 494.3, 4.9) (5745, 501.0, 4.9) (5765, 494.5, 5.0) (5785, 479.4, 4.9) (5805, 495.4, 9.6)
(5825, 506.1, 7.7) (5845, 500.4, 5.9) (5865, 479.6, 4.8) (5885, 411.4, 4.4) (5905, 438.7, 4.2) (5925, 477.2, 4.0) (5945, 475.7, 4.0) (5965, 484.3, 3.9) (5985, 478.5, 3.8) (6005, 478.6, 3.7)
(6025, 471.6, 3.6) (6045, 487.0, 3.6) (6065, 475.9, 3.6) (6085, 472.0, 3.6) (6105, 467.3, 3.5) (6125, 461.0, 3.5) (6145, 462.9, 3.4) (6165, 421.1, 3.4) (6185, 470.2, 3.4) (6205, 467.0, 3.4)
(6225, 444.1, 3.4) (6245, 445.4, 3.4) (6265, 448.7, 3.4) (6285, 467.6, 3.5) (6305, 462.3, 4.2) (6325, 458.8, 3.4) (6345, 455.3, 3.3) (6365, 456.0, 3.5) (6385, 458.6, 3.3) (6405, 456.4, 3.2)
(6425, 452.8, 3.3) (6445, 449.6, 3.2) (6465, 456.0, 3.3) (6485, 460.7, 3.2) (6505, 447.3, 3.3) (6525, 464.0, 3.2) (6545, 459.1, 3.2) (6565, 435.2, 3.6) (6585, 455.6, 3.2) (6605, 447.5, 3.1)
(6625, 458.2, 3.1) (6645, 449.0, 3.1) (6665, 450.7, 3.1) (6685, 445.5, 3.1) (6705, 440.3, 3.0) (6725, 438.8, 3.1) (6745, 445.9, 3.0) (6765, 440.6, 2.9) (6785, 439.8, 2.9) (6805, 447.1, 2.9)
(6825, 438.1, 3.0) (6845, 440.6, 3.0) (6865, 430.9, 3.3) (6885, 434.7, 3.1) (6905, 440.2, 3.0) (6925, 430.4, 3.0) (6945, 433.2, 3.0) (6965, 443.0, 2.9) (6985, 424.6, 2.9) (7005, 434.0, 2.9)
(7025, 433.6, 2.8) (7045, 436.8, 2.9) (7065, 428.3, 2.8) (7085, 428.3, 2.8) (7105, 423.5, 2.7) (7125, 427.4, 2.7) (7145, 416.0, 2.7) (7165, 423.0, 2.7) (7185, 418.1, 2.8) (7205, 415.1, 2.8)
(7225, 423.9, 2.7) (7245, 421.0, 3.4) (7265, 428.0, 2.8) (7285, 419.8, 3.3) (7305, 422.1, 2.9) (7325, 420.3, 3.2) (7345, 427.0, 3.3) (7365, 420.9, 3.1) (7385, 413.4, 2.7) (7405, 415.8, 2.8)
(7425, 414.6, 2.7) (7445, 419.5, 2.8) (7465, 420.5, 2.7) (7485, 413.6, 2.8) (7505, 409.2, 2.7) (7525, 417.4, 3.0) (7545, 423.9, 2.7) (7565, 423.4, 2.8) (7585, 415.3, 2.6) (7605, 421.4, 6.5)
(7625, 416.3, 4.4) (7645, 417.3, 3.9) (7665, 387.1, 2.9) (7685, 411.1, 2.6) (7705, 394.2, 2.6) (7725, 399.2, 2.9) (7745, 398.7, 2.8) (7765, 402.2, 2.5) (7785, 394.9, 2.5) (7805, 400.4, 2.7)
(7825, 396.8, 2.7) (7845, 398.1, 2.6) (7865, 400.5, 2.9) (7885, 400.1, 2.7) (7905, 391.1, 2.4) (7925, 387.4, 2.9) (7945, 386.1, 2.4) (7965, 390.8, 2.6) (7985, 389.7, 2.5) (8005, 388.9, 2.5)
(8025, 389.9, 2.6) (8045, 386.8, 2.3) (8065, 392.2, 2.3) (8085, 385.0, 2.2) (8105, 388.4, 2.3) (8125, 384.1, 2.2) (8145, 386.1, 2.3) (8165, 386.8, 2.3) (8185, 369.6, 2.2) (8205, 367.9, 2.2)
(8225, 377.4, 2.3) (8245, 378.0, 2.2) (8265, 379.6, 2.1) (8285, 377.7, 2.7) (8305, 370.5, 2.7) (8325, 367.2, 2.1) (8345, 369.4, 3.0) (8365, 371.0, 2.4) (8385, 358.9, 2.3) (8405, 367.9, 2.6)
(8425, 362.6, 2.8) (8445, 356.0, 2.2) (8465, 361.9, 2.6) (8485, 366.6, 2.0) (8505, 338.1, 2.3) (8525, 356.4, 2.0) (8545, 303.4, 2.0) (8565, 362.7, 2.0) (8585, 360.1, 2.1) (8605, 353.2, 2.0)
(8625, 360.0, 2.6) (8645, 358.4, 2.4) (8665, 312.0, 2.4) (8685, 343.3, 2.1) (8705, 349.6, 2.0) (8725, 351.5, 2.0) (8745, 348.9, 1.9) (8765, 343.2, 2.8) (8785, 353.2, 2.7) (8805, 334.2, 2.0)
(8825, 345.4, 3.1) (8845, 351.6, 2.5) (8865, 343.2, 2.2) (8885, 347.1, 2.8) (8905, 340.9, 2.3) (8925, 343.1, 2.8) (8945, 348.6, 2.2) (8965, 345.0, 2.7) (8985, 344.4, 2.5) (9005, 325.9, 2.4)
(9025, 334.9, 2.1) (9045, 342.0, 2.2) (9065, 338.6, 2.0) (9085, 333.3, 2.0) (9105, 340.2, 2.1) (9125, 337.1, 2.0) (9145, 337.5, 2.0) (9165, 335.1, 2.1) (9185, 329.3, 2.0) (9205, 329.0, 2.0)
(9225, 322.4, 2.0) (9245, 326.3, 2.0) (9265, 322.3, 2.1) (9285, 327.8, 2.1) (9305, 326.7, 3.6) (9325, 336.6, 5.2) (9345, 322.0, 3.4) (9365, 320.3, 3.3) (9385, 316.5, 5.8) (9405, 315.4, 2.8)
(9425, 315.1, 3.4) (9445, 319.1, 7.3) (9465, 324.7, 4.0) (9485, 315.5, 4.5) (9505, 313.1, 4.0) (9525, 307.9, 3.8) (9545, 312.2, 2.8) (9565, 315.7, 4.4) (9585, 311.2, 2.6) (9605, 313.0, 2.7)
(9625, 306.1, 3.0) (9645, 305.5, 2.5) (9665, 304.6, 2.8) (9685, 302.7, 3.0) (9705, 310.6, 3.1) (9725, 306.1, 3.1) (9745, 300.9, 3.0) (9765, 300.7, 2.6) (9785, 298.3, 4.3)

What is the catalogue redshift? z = 0.00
